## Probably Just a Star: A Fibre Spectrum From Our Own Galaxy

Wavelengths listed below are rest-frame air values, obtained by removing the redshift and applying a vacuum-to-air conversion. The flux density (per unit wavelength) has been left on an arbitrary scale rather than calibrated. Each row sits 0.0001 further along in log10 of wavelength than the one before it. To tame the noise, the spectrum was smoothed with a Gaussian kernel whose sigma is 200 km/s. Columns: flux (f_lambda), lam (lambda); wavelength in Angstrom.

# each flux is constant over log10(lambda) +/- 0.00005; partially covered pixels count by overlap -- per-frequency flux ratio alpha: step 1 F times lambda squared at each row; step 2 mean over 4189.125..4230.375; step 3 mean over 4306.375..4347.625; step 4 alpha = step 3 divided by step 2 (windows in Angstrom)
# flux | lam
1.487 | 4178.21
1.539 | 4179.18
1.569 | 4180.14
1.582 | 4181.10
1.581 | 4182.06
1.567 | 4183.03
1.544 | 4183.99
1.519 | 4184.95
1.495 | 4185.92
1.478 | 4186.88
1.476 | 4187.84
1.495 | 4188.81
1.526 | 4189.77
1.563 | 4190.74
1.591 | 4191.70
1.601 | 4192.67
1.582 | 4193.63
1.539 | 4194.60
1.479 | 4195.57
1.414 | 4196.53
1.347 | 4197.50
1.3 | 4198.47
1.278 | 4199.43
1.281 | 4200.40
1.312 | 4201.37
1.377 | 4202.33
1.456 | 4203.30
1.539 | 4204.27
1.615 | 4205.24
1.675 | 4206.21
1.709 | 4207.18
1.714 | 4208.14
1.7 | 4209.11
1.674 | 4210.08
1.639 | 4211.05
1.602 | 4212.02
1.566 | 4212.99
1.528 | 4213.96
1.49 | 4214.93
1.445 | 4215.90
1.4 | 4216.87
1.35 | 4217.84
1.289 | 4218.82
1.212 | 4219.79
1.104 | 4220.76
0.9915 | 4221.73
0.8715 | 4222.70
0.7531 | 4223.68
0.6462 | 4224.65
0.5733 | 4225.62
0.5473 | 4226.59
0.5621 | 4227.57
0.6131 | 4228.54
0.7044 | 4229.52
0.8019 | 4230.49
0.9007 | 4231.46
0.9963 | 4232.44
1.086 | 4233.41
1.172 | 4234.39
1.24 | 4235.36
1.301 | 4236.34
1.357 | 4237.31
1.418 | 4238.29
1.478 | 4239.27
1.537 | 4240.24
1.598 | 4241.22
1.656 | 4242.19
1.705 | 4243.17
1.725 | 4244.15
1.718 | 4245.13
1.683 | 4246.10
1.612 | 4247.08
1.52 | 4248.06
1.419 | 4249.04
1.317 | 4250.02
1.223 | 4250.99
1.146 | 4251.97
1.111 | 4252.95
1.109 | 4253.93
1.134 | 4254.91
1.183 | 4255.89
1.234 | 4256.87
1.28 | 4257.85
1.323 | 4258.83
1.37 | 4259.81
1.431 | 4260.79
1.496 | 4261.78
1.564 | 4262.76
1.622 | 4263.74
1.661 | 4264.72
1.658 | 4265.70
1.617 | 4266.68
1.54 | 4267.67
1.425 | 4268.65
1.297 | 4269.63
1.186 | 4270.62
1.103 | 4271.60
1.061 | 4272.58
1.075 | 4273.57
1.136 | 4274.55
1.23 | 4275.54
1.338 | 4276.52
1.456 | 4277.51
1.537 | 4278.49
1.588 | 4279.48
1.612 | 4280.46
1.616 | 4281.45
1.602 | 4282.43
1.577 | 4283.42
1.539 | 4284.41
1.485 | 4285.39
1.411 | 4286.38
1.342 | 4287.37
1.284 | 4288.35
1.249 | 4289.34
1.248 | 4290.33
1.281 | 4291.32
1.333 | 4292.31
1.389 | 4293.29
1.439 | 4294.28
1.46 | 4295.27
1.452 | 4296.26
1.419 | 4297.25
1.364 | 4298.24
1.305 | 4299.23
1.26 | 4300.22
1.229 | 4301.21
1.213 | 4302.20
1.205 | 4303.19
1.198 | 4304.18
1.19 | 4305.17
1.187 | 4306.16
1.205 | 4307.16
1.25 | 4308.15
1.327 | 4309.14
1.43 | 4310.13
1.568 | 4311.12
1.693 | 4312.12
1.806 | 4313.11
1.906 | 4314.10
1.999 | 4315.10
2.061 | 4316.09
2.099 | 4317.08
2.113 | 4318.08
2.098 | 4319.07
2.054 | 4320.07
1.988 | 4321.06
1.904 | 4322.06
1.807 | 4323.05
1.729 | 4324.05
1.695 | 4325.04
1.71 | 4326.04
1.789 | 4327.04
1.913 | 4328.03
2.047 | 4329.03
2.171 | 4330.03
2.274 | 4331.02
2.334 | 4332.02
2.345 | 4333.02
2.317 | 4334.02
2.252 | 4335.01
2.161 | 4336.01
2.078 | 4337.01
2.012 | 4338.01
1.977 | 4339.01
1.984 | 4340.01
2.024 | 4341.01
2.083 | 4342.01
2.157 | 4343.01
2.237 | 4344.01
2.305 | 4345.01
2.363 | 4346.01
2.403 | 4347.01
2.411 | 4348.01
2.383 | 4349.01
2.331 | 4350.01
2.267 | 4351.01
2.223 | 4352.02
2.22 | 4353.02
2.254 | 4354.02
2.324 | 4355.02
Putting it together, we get 1.59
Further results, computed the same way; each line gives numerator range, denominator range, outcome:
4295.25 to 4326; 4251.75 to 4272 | 1.20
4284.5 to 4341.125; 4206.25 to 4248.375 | 1.36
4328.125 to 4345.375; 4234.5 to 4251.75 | 1.51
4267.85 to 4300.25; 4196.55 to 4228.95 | 1.11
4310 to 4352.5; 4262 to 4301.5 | 1.51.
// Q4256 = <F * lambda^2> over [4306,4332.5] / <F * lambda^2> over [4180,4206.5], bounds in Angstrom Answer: 1.3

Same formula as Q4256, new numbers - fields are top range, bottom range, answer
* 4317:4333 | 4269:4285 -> 1.48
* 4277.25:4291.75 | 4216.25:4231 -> 1.67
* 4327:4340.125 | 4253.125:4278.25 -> 1.64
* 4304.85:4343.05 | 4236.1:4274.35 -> 1.39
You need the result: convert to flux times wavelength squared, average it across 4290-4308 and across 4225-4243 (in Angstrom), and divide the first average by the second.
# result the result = 1.2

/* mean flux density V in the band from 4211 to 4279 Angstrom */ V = 1.28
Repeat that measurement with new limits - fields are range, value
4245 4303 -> 1.38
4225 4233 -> 0.715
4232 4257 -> 1.38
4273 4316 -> 1.41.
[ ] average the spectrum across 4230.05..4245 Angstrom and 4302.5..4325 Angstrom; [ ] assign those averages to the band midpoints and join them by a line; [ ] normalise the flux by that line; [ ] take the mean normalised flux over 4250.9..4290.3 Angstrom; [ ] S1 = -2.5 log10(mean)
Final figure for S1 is 0.09 mag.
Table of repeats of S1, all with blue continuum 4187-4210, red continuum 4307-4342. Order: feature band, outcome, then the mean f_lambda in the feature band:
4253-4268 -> 0.22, 1.4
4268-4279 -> 0.36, 1.26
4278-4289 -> 0.19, 1.51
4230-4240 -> 0.35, 1.18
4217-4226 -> 0.50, 0.998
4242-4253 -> 0.12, 1.5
